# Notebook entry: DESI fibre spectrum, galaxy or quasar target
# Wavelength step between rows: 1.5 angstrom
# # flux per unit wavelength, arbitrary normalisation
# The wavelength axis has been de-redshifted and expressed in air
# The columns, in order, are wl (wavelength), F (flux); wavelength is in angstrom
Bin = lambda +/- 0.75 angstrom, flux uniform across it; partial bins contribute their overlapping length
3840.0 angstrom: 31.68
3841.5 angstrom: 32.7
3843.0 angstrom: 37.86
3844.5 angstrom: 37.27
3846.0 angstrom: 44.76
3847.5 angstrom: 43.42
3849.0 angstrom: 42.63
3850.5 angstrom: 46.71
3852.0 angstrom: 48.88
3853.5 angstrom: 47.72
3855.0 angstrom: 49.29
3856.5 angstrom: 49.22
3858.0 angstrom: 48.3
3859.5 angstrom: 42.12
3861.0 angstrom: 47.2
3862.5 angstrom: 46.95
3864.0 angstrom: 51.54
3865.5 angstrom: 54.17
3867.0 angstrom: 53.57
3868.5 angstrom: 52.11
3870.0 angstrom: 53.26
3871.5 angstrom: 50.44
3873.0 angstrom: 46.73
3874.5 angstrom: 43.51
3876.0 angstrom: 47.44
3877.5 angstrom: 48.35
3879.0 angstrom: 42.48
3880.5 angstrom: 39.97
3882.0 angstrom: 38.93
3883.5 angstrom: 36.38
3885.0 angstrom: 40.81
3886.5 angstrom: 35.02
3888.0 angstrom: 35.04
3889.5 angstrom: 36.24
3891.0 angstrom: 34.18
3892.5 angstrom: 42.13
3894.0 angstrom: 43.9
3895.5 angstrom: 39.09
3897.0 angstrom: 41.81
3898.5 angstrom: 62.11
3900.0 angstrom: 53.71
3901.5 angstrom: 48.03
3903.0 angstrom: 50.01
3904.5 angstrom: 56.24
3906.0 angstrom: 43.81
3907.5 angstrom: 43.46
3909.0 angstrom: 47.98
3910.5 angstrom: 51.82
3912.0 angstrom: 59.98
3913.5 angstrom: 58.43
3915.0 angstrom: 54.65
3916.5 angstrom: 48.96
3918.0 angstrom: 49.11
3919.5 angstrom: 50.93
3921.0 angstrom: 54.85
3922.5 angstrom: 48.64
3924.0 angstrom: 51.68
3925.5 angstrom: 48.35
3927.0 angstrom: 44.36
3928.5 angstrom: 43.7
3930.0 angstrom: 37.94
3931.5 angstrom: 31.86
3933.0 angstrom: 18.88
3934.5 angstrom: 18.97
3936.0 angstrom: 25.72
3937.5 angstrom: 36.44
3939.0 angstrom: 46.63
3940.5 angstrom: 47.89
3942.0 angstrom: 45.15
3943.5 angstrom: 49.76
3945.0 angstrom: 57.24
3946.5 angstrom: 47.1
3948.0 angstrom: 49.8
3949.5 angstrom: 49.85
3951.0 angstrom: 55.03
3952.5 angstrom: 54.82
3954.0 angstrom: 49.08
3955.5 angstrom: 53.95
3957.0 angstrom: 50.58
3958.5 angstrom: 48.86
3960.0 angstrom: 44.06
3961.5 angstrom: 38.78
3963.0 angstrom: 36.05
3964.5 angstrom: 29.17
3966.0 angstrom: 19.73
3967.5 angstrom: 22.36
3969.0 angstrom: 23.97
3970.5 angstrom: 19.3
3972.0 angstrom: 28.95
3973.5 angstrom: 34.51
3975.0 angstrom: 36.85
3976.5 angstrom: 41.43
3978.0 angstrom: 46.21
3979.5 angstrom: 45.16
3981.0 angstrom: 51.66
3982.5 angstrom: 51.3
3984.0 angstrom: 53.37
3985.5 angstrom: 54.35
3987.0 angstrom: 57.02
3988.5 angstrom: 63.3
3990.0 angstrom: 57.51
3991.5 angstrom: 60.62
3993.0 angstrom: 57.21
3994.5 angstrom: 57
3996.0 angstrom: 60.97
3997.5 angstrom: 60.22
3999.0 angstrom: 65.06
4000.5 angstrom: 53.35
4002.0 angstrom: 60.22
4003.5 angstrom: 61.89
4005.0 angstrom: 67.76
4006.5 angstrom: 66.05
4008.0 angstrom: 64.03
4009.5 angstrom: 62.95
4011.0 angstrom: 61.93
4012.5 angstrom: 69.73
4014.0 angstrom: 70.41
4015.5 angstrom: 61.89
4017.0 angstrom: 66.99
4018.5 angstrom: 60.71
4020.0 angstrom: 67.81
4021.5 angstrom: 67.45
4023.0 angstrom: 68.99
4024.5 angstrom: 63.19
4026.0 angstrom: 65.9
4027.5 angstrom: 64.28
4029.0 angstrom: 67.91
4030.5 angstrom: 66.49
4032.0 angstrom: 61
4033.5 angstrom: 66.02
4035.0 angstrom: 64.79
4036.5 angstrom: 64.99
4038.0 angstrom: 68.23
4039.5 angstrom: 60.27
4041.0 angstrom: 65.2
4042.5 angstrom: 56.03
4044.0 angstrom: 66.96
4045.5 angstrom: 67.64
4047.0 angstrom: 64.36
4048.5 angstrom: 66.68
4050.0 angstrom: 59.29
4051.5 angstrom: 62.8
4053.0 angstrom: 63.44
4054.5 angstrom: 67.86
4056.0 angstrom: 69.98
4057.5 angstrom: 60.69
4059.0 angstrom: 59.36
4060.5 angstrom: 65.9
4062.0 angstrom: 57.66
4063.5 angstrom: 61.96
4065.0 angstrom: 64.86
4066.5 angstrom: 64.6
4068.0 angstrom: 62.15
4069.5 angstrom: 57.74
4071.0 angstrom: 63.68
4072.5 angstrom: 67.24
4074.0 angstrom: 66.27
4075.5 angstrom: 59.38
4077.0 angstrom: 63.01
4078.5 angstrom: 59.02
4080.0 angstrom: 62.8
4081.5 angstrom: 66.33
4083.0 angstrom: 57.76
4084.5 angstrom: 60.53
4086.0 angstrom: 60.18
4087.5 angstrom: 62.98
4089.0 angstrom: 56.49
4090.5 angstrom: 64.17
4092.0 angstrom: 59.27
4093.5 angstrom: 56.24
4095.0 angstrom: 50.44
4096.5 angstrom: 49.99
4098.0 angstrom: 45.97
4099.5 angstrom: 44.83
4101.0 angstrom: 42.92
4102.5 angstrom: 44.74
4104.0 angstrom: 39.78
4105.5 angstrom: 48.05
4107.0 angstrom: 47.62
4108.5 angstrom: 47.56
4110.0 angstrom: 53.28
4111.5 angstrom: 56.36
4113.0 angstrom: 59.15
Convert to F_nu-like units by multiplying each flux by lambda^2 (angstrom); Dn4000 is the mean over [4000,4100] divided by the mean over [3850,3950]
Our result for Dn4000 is 1.47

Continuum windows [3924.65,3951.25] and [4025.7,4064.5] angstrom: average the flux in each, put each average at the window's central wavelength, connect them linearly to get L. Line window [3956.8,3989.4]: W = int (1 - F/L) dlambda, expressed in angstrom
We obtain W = 5.7 angstrom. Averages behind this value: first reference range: 41.7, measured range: 40.7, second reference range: 64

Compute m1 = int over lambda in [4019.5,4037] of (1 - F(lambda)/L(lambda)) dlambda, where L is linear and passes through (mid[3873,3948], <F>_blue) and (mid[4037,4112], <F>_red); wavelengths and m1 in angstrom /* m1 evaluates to -3.4 angstrom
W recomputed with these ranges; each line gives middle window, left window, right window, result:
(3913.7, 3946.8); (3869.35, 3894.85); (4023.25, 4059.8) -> 3.3 angstrom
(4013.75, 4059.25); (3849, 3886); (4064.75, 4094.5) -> -4.8 angstrom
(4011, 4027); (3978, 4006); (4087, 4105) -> -2.9 angstrom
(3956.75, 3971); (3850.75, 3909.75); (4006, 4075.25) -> 5.8 angstrom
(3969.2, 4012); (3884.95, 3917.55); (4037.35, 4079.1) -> 2.4 angstrom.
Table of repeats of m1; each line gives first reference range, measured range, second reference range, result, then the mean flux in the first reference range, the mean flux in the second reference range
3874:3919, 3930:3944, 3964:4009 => 3.5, 45.8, 49.2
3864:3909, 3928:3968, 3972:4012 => 7.9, 45.4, 55.4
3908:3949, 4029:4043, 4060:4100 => -2.1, 45.5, 59.7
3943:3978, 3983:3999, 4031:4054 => -2.9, 41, 63.9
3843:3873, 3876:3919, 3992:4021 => 4.9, 47.6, 63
